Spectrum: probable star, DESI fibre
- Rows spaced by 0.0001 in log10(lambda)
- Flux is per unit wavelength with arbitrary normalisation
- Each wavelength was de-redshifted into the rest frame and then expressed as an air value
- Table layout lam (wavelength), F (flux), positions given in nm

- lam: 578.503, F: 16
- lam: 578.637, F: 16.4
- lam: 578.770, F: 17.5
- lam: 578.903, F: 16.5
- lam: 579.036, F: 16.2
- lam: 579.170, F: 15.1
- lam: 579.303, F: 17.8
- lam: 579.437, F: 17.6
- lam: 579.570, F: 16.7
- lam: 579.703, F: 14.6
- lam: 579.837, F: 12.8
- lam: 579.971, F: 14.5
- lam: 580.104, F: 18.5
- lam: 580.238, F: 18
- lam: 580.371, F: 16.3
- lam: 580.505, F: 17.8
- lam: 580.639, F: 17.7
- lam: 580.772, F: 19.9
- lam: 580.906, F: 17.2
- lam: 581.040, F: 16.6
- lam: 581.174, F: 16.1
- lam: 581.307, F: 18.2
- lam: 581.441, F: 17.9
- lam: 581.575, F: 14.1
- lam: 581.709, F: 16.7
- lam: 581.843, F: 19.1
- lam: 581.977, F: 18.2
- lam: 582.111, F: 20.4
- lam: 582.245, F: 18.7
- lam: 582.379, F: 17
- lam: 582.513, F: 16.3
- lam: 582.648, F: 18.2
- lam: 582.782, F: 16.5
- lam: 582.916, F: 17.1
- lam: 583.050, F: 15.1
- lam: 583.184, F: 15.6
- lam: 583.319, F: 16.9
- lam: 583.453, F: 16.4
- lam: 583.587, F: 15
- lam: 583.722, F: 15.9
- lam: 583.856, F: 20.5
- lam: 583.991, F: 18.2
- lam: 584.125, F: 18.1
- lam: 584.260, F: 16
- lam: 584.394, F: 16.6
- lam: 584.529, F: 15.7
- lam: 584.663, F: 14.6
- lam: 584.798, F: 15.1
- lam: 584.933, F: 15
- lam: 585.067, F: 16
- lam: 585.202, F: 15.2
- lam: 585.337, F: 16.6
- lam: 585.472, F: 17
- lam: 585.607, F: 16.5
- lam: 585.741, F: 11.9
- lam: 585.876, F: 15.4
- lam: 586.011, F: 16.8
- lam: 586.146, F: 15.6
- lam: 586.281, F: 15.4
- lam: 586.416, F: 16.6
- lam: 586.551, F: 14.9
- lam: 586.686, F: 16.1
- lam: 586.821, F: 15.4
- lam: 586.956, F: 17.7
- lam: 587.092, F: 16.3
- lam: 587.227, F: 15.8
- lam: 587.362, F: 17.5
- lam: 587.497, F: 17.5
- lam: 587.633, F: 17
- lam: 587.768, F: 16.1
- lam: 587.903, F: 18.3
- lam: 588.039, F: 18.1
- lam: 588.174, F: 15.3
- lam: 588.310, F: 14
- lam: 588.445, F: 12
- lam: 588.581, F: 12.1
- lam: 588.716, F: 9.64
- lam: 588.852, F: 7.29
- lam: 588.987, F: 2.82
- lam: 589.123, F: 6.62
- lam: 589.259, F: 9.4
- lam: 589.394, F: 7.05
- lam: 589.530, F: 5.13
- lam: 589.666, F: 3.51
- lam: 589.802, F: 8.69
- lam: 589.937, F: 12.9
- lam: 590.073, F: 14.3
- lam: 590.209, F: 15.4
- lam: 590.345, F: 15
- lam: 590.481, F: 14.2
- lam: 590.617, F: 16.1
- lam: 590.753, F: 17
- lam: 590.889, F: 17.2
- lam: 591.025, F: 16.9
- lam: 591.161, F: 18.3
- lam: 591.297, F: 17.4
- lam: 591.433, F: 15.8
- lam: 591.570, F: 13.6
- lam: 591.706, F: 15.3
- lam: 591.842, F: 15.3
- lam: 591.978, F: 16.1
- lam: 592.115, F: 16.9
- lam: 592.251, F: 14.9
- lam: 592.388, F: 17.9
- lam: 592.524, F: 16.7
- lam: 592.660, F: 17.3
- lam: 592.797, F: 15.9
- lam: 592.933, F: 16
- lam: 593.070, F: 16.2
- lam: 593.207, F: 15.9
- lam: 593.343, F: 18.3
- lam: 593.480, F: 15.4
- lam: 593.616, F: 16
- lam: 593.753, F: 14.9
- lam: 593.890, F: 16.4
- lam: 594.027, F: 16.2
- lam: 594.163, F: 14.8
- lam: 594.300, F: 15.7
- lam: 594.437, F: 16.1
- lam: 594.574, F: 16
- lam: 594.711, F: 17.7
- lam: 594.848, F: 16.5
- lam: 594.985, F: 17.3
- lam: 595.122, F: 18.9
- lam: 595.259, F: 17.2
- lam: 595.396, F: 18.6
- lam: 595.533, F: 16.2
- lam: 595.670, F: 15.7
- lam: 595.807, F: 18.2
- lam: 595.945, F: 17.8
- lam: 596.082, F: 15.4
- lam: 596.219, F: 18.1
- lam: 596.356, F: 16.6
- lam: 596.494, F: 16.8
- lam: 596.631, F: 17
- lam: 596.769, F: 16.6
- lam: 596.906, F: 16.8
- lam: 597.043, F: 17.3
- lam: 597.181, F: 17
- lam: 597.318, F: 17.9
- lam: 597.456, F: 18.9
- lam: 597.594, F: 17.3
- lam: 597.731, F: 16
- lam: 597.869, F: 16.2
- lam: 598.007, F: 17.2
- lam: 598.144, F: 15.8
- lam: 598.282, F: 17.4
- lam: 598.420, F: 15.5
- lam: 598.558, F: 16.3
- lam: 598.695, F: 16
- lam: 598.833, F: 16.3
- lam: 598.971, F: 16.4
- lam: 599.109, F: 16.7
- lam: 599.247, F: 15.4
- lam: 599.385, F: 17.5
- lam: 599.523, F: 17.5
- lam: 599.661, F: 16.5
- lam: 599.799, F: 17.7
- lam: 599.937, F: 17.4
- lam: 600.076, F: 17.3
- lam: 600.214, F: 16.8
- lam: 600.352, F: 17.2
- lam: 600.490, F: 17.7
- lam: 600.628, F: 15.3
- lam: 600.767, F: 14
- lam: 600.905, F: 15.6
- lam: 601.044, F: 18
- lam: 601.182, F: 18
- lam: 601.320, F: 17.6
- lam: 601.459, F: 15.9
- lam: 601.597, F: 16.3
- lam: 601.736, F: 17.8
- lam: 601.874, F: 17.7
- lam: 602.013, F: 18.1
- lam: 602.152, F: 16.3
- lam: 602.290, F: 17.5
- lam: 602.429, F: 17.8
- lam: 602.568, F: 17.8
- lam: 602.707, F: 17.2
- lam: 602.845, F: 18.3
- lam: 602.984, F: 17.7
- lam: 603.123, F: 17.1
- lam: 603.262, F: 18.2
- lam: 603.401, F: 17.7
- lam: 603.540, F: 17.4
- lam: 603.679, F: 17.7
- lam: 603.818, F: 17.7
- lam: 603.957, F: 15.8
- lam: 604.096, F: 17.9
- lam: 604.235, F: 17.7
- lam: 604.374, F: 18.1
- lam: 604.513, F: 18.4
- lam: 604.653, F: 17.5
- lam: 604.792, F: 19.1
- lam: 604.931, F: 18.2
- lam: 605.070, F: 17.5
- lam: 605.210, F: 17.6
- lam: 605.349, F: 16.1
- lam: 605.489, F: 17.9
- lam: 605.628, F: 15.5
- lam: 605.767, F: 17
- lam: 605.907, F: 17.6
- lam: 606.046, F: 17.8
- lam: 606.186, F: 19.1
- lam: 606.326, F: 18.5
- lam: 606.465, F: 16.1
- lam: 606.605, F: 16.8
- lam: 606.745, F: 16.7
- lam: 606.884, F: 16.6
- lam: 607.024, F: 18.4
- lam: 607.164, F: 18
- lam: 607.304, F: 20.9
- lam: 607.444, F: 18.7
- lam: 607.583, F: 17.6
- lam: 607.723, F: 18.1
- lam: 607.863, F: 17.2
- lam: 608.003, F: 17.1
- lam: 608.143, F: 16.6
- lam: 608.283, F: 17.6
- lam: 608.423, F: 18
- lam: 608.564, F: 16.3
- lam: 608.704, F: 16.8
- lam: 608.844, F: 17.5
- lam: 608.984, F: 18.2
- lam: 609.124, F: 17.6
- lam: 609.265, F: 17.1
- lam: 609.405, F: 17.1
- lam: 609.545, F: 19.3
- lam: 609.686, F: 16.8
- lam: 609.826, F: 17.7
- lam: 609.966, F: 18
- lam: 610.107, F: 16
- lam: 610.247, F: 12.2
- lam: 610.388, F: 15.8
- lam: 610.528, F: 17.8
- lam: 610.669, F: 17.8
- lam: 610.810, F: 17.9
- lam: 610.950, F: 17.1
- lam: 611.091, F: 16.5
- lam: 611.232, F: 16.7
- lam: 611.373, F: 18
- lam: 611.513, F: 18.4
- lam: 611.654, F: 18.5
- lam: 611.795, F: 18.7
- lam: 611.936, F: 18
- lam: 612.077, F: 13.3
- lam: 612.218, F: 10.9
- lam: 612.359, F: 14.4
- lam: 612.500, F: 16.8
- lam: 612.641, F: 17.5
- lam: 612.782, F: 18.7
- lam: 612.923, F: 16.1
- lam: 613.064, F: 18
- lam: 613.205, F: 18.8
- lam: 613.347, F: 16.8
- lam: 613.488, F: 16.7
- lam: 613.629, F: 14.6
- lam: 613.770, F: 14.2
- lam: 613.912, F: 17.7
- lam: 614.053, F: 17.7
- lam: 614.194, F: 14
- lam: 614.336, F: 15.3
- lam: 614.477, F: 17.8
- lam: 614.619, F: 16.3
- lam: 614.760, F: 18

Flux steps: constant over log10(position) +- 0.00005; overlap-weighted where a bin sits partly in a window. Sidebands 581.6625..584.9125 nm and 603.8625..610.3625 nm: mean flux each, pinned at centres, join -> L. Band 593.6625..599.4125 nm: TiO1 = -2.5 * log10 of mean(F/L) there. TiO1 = 0.03 mag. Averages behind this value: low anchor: 17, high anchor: 17.4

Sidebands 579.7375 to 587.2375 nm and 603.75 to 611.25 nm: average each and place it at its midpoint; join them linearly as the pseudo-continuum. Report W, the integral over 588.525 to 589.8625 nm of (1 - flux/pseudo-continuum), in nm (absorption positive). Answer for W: 0.76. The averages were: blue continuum 16.6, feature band 7.17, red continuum 17.4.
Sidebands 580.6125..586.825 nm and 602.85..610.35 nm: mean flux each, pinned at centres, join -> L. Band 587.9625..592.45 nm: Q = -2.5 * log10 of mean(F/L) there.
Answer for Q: 0.27 mag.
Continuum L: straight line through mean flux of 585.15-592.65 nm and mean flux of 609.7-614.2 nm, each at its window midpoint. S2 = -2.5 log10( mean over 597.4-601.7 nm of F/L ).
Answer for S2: -0.09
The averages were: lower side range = 14.4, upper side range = 16.6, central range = 16.7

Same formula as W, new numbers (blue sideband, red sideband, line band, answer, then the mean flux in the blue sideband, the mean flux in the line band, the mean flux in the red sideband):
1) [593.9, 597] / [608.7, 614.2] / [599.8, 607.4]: -0.265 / 16.8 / 17.4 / 16.8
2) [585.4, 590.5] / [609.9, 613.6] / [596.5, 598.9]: -0.327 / 13.4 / 16.8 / 16.7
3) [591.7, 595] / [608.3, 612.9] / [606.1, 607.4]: -0.089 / 16.2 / 17.9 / 16.9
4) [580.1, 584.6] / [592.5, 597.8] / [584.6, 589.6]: 0.887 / 17.2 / 14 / 16.8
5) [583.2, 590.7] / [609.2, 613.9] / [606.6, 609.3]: -0.201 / 14.4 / 17.6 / 16.7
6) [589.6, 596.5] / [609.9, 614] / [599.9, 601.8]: -0.066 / 15.9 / 16.8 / 16.6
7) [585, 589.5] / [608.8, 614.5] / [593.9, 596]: -0.260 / 14.2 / 16.8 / 16.8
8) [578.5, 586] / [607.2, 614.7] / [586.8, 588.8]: 0.150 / 16.6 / 15.4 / 17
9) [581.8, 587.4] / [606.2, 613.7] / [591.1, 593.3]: 0.058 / 16.5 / 16.2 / 17.1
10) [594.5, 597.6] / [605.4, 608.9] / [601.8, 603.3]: -0.018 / 17.2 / 17.6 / 17.5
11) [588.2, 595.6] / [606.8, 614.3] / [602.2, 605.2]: -0.306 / 14.4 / 17.7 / 17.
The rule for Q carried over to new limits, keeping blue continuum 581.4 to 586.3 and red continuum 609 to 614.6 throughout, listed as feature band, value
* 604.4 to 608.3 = -0.061 mag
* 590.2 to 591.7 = 0.033 mag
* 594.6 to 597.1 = -0.033 mag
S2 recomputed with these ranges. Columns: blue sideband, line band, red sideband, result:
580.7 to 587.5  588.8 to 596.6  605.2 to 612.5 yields 0.13 mag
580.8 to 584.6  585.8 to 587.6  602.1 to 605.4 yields 0.06 mag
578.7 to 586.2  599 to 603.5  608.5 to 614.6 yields -0.02 mag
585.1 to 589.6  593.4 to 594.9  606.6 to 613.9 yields -0.08 mag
